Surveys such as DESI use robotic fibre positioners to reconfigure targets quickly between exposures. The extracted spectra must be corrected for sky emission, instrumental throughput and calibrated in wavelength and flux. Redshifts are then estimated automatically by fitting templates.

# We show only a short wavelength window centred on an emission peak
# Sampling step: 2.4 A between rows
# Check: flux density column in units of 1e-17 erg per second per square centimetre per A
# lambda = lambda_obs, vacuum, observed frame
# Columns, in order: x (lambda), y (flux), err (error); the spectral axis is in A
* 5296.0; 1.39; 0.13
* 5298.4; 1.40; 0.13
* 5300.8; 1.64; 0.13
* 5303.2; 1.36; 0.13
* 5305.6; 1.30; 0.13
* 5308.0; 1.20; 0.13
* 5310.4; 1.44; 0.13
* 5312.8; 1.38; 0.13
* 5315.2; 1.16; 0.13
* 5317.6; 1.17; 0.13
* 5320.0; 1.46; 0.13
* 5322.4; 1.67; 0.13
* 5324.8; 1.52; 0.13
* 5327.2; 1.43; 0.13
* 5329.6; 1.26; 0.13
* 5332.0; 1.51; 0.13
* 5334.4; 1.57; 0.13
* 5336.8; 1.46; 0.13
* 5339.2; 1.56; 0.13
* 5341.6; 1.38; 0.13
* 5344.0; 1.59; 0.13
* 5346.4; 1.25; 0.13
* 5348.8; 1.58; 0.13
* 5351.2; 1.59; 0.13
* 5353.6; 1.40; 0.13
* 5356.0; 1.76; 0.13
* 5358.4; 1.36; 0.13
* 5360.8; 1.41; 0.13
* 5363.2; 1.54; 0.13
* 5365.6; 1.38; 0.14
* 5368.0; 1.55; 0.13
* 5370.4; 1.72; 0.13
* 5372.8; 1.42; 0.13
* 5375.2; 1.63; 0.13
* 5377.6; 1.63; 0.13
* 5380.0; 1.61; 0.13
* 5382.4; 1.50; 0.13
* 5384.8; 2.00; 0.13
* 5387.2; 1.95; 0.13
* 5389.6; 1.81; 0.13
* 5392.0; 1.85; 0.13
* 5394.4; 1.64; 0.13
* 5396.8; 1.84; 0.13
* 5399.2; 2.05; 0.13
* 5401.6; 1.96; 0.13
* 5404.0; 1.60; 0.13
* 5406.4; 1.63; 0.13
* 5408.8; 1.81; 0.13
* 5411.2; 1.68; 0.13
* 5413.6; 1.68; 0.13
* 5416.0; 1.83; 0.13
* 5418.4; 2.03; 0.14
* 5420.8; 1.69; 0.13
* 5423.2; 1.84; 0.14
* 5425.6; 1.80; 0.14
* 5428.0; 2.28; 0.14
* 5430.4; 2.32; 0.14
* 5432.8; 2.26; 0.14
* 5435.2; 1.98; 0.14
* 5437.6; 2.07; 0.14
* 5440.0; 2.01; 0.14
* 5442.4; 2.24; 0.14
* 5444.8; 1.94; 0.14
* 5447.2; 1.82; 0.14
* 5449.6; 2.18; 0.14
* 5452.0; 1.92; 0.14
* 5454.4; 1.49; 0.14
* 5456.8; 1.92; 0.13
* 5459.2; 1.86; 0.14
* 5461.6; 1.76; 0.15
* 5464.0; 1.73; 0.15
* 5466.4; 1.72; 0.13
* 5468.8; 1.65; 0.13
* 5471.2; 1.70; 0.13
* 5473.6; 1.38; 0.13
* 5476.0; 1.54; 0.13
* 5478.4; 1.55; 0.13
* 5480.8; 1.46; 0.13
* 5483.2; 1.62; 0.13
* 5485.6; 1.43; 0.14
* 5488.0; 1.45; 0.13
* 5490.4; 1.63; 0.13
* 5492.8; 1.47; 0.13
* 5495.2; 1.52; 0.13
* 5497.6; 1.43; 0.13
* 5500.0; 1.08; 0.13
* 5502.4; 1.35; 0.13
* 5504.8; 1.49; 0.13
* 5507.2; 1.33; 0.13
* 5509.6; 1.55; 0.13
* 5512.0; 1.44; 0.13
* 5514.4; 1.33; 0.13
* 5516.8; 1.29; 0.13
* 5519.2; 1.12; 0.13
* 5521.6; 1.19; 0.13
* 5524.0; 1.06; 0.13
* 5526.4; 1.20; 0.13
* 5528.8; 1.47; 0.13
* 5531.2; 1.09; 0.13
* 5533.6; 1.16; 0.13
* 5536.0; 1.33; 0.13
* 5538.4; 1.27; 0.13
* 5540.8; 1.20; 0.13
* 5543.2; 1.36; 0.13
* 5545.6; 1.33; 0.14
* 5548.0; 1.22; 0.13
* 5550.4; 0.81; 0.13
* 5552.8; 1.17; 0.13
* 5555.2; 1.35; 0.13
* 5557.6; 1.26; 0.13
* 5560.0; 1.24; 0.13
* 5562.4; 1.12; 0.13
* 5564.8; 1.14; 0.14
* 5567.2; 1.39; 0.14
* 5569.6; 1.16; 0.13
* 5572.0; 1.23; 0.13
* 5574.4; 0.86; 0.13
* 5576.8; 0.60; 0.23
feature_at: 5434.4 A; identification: C III] 1909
